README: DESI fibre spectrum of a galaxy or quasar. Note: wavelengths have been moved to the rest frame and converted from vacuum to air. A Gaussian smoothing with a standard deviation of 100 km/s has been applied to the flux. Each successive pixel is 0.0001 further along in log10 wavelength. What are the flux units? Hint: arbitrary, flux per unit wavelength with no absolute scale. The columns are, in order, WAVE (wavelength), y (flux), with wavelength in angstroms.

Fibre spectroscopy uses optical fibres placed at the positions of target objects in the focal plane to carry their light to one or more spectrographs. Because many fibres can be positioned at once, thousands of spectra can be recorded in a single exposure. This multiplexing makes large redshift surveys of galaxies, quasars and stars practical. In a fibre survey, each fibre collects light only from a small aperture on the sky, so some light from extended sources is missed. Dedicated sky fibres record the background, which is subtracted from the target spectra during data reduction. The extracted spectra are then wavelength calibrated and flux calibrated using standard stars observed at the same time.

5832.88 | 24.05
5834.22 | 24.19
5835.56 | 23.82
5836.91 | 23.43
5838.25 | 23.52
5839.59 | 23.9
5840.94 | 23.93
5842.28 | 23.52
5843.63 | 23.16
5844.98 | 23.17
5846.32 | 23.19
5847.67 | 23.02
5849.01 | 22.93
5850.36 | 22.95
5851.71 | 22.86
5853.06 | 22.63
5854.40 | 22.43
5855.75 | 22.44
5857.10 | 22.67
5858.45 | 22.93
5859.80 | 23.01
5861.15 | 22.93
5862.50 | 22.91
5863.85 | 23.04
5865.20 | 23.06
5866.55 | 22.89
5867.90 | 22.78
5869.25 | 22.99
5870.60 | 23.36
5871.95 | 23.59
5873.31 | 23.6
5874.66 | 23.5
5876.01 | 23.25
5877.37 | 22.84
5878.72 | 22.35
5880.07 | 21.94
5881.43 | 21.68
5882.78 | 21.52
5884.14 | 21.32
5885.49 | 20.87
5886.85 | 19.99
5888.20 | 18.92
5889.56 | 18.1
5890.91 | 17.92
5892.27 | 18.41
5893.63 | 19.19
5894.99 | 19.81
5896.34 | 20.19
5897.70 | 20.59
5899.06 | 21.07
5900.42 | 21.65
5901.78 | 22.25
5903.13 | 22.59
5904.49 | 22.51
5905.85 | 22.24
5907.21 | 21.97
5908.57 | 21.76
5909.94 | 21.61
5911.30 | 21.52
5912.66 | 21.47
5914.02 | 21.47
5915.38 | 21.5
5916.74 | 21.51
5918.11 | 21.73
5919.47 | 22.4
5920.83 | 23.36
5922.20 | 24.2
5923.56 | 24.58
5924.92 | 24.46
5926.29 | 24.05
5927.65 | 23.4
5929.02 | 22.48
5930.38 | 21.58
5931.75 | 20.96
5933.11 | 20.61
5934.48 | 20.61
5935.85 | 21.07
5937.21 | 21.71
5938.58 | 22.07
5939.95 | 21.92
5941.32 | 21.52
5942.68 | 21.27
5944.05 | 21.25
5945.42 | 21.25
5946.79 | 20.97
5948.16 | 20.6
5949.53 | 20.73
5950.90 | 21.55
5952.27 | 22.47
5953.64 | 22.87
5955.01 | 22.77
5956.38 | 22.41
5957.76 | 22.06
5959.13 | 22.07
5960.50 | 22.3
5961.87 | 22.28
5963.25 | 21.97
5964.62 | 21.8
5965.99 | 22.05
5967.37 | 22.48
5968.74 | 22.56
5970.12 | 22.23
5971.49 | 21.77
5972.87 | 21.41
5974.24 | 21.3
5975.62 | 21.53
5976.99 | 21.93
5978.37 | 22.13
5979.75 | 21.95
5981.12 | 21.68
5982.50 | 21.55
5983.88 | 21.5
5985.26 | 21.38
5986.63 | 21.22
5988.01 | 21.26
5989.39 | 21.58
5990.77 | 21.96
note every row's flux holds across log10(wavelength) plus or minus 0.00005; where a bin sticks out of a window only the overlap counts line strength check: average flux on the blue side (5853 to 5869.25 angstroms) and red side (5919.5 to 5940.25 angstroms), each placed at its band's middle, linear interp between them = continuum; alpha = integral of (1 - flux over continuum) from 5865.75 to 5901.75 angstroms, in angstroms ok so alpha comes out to 2.2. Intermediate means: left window 22.8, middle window 21.3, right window 22.5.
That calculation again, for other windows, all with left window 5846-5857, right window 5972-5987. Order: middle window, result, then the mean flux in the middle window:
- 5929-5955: 0.59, 21.5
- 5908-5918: 0.30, 21.5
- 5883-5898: 1.89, 19.6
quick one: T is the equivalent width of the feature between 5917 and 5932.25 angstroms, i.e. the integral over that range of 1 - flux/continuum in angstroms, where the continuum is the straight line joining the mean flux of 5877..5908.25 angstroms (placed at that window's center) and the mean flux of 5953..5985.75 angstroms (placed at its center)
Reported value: -1.2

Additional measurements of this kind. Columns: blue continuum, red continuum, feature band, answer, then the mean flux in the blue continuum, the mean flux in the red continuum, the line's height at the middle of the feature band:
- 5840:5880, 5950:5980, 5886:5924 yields 2.35 angstroms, 23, 22.1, 22.6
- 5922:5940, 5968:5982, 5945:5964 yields 0.18 angstroms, 22.4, 21.9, 22.1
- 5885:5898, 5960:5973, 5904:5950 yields -2.95 angstroms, 19.3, 22.1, 20.6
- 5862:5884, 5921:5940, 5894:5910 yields 0.81 angstroms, 22.8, 22.4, 22.6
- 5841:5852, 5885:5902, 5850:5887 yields -1.76 angstroms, 23.2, 19.8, 21.6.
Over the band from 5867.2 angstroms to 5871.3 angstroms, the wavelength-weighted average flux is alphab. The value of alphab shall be 23.1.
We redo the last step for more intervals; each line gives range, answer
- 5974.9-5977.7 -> 21.7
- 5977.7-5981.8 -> 21.9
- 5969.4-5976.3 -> 21.6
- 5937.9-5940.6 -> 22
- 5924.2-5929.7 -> 23.6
